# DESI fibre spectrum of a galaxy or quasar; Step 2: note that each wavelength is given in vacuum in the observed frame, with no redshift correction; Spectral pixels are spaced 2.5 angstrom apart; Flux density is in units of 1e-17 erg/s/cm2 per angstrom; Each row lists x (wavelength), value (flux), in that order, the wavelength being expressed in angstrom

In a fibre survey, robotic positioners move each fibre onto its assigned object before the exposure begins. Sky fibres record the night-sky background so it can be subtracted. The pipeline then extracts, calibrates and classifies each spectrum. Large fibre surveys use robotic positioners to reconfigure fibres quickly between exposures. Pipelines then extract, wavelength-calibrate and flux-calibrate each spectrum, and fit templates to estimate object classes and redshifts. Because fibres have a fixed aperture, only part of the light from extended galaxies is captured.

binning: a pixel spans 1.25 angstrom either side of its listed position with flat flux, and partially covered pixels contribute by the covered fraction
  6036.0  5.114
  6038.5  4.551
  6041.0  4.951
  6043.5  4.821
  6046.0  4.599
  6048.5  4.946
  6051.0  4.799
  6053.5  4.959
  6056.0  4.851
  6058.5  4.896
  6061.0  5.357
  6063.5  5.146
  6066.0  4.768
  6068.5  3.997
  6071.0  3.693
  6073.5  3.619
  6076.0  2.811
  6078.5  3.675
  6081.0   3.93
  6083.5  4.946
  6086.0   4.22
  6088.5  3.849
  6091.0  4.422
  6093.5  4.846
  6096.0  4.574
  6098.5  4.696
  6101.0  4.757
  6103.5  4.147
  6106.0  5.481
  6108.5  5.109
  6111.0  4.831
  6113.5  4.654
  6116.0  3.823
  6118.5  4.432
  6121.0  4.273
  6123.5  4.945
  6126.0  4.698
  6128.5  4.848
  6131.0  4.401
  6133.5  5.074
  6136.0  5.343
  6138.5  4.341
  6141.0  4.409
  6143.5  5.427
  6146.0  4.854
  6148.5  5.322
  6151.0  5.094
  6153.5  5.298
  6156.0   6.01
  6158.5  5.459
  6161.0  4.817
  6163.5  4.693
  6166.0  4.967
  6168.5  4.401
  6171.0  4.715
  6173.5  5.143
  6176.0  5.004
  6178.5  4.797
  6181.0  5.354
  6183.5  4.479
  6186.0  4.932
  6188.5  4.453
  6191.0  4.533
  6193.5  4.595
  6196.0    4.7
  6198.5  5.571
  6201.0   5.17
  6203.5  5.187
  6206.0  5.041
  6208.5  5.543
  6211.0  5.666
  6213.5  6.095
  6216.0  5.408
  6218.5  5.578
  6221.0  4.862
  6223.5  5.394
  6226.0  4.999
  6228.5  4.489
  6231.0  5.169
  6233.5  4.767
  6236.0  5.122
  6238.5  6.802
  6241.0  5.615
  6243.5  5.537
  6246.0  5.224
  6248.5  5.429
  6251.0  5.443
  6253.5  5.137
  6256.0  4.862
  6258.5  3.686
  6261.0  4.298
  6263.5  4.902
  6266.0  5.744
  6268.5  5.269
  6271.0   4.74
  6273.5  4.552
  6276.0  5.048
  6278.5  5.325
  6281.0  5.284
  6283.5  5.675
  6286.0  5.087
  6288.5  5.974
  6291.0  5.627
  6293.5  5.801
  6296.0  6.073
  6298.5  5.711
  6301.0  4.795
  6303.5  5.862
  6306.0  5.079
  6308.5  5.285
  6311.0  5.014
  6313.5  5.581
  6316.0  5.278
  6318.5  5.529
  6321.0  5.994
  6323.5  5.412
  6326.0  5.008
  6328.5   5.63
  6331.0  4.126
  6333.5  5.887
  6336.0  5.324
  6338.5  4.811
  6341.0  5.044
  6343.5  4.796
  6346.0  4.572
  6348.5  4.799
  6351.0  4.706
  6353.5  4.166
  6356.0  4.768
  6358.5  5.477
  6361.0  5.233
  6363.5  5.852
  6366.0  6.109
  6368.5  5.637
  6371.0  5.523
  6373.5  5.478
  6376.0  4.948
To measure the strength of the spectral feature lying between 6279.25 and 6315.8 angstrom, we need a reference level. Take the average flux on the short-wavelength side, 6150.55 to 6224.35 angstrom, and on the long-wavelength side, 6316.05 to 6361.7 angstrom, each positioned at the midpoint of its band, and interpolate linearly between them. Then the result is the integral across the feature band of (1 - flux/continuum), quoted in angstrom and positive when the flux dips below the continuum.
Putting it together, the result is -2.9 angstrom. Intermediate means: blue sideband 5.1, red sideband 5.07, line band 5.48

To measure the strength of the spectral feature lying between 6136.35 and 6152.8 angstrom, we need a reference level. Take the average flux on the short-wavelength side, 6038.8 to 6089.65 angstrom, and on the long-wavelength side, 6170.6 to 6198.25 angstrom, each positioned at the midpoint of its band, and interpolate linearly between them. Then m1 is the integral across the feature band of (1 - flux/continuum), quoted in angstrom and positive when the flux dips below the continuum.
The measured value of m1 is -0.9 angstrom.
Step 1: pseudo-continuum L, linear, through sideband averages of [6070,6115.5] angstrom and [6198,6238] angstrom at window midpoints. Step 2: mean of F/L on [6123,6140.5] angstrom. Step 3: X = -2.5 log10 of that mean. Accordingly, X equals -0.035 mag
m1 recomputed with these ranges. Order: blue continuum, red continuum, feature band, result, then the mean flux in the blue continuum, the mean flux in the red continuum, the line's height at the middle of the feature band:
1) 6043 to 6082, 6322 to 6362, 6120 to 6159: -3.4 angstrom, 4.42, 4.99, 4.58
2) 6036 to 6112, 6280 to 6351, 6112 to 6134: 0.7 angstrom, 4.55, 5.31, 4.7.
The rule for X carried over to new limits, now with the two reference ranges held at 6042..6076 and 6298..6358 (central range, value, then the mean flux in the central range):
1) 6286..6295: -0.132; 5.71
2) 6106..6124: 0.016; 4.63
